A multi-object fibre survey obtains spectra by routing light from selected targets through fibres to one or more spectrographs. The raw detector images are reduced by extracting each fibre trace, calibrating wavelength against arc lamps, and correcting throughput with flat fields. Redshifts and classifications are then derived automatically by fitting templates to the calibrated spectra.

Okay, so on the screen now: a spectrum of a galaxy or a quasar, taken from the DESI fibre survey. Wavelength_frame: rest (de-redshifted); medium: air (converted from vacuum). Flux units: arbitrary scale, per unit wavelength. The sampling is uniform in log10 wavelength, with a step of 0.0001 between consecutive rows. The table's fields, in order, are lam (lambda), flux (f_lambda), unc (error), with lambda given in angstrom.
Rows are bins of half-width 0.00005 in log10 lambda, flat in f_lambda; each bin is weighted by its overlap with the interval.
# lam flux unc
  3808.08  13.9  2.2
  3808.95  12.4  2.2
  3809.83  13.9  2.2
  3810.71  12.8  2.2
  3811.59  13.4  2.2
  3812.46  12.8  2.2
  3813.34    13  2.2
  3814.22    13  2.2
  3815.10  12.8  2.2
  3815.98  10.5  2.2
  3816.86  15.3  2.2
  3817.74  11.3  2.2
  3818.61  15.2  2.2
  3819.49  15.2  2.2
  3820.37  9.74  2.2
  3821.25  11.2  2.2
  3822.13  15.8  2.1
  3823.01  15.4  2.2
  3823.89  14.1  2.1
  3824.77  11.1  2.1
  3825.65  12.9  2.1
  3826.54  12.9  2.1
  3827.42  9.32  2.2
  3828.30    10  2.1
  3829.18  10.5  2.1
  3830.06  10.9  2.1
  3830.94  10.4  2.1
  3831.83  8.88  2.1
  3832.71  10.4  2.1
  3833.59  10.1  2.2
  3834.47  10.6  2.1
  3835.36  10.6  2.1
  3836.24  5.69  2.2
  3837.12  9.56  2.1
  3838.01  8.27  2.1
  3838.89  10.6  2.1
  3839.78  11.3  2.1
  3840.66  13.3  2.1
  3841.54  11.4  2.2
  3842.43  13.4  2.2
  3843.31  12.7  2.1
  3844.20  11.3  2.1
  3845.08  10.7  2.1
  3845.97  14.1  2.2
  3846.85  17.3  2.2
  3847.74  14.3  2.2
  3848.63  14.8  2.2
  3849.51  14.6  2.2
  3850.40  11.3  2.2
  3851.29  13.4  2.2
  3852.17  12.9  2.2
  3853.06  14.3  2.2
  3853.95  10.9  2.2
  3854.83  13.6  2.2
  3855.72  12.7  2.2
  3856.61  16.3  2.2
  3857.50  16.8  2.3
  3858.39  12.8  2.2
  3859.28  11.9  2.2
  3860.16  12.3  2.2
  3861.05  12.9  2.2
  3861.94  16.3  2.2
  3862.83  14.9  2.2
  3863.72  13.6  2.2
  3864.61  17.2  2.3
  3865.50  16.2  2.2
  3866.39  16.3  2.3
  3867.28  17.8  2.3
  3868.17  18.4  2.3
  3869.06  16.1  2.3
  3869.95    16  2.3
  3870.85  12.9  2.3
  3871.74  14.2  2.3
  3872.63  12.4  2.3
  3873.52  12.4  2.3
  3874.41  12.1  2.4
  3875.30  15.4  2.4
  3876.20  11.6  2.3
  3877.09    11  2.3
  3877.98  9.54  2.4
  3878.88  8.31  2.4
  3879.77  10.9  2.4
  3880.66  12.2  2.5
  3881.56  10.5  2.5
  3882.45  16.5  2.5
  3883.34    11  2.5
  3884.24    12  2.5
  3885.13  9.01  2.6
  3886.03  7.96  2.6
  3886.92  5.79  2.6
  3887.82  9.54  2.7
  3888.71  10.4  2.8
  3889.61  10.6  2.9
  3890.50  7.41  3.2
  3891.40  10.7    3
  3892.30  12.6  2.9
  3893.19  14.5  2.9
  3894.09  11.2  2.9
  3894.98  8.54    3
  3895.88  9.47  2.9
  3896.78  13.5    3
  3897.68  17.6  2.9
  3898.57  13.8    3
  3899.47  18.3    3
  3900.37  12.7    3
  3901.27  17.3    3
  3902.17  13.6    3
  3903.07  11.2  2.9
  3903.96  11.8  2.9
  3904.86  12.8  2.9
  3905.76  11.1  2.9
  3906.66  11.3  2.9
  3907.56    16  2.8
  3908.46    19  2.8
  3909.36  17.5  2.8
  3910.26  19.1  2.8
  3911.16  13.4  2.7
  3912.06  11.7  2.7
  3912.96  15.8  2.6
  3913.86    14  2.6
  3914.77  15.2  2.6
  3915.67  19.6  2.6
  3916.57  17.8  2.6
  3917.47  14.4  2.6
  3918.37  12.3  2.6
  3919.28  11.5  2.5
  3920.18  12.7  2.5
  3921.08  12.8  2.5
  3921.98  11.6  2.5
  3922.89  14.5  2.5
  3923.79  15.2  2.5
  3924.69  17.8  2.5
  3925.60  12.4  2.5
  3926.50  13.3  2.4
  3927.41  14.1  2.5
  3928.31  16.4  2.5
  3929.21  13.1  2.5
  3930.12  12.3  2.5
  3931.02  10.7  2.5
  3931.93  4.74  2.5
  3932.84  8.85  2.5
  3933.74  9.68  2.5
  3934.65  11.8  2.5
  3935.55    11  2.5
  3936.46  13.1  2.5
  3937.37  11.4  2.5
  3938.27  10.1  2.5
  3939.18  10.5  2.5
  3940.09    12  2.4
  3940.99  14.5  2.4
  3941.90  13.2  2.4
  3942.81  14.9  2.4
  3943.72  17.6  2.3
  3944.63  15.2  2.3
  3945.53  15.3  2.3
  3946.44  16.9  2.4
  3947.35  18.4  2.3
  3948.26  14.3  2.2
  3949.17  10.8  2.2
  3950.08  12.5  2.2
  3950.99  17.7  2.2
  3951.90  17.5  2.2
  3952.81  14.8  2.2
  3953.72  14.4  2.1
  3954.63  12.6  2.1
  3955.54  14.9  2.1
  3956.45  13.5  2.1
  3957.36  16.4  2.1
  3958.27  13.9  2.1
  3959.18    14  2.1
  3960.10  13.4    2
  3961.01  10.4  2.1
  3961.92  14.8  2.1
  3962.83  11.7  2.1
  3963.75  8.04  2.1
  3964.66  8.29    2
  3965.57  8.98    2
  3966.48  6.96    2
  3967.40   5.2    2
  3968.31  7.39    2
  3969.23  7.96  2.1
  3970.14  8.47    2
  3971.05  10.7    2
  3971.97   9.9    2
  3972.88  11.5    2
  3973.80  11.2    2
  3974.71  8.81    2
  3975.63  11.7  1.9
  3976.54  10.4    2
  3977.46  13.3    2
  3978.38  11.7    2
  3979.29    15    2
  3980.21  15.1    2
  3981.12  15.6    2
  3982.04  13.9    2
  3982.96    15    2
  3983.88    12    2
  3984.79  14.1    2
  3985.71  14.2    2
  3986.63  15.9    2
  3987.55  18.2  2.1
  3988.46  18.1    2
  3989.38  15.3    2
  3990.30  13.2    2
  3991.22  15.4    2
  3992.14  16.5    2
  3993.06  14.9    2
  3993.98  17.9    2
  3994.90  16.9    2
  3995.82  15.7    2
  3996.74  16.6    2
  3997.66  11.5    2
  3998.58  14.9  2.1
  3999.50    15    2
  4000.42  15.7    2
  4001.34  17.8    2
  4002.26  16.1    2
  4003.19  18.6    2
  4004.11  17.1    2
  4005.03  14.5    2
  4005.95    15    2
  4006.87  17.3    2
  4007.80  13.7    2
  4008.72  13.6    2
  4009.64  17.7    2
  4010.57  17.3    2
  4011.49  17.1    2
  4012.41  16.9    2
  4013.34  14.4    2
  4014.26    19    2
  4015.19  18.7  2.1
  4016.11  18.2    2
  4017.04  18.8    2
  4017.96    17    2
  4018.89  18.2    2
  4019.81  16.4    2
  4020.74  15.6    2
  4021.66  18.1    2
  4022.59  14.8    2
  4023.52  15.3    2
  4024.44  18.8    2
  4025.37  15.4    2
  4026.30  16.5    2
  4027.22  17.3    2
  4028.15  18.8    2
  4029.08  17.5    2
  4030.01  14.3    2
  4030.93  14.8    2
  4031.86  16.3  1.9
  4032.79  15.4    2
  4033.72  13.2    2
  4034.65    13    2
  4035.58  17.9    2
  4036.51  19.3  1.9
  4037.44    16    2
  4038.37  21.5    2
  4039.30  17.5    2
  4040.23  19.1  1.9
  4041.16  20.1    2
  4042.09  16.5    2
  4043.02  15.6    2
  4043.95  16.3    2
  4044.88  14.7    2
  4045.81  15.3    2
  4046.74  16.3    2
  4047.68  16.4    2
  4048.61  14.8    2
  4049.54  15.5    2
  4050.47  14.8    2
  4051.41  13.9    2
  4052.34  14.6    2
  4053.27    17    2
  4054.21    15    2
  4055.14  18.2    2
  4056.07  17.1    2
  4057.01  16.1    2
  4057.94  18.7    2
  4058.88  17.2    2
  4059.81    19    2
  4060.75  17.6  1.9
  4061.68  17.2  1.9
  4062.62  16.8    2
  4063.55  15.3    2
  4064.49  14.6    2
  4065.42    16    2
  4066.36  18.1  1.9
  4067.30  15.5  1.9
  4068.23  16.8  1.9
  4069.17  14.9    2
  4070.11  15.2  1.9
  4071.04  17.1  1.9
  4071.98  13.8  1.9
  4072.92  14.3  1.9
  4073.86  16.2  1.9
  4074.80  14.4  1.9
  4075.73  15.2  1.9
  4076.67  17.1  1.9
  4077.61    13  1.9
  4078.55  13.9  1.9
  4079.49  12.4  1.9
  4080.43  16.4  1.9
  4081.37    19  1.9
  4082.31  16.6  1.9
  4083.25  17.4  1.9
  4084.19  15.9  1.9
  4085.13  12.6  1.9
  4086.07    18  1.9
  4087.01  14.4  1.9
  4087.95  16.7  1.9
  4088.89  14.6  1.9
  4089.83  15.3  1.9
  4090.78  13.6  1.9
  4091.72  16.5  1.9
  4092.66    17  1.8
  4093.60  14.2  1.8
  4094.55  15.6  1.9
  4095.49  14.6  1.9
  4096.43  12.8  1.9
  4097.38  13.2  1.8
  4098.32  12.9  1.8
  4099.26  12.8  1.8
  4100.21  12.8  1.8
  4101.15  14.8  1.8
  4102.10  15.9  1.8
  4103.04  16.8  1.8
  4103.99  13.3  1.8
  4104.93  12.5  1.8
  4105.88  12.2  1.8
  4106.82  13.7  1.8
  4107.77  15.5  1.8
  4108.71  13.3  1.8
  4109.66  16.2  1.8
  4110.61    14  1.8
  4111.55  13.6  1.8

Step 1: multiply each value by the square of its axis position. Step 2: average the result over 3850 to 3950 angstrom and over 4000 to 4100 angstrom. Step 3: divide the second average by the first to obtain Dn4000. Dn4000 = 1.3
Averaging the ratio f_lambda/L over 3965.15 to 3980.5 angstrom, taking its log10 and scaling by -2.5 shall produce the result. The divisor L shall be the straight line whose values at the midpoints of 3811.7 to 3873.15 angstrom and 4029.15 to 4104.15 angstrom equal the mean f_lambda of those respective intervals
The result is 0.389 mag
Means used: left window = 12.9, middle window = 10.2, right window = 15.8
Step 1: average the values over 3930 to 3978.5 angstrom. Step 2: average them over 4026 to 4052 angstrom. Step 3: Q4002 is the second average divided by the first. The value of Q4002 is 1.4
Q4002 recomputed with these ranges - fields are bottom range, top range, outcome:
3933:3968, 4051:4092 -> 1.24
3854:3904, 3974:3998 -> 1.12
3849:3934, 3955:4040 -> 1.11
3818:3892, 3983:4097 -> 1.30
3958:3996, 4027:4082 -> 1.28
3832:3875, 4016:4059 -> 1.25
